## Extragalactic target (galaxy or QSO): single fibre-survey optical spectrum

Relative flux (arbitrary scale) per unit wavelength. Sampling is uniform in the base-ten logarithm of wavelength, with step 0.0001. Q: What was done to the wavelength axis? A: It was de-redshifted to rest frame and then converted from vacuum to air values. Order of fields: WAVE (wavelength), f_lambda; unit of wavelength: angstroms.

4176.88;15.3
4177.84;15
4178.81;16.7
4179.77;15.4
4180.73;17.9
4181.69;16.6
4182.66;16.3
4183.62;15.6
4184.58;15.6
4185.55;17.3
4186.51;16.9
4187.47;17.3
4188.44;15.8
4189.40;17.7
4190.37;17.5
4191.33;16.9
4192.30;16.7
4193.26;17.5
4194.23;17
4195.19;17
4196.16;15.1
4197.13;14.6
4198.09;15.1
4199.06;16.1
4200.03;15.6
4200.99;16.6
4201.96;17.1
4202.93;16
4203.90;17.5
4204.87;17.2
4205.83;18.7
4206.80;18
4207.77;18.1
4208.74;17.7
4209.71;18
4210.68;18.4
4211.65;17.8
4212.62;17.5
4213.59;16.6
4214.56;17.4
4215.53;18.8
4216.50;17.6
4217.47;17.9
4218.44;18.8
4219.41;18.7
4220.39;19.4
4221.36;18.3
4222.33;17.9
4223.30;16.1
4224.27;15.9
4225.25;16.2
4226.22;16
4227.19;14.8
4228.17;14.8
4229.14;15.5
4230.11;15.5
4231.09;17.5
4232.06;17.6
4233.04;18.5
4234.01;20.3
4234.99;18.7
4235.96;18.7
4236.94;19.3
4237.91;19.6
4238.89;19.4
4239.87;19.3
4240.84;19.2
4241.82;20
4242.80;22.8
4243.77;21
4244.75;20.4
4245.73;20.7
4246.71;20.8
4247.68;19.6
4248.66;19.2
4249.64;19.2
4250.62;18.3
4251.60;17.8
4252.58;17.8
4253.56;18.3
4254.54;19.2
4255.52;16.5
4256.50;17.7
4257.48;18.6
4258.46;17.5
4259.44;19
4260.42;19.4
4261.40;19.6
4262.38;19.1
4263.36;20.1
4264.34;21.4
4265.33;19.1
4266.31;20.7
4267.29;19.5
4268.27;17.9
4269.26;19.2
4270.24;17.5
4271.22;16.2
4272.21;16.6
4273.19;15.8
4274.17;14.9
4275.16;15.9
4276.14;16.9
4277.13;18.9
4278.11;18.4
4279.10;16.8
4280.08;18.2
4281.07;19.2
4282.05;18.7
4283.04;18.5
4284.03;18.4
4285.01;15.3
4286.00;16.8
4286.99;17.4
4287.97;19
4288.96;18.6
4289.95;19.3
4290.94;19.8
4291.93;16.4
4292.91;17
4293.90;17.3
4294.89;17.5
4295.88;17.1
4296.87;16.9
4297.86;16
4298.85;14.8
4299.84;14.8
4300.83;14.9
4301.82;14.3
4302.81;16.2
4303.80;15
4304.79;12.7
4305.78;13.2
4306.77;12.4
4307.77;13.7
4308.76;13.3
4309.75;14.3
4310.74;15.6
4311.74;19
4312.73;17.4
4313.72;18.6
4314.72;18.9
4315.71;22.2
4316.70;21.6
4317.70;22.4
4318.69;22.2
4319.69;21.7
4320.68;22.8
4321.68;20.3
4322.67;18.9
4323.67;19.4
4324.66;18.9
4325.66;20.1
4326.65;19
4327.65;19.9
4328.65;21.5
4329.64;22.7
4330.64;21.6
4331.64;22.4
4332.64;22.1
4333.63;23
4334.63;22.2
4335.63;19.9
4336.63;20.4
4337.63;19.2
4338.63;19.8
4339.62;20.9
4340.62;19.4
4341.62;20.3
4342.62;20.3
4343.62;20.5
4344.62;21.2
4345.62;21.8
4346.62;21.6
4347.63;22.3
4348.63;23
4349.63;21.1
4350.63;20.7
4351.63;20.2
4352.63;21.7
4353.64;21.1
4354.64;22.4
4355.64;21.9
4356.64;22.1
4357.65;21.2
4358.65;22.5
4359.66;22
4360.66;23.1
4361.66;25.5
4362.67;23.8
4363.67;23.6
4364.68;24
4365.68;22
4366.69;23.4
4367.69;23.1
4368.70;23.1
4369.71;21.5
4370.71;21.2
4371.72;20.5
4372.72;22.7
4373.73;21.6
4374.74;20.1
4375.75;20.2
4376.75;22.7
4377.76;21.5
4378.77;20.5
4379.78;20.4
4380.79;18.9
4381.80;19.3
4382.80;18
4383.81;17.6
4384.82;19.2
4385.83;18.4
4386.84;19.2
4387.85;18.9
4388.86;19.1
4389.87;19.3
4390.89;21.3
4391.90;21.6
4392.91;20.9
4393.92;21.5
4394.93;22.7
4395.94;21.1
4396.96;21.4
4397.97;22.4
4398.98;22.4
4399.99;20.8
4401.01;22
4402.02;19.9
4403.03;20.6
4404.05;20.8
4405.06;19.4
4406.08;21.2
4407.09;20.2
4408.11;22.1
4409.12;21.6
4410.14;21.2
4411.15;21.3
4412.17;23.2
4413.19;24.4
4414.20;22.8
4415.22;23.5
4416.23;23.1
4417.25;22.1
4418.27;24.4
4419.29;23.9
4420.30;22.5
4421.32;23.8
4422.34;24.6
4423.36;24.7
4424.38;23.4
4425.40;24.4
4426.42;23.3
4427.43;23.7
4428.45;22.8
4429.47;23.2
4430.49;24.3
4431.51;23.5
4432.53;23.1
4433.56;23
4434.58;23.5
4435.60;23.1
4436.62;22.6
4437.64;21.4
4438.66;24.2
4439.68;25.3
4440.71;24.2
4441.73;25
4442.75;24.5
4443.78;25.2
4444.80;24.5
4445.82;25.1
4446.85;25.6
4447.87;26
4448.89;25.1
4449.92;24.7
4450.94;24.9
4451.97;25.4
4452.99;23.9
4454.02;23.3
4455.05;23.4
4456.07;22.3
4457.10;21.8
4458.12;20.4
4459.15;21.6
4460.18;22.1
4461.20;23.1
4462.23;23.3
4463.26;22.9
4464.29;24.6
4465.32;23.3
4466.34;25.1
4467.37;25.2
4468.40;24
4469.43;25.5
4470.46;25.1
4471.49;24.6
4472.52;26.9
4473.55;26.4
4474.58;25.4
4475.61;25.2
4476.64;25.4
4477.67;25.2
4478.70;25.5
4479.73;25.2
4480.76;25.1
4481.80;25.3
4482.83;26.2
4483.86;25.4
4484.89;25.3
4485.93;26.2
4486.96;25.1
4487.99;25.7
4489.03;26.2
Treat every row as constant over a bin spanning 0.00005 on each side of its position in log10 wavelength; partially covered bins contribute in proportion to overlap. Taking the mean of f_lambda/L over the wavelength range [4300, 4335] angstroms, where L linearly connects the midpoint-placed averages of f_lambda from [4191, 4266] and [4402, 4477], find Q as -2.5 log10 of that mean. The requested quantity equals 0.10 mag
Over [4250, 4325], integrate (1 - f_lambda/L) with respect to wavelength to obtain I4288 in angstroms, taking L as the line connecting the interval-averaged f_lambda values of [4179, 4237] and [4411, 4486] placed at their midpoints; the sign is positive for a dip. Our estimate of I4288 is 6.2 angstroms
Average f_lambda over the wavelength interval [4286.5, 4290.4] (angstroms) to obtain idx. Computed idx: 18.6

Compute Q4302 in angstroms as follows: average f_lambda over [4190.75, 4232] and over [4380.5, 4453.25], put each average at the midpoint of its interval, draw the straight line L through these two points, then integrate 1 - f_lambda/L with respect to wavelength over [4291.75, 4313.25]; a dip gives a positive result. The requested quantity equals 4.4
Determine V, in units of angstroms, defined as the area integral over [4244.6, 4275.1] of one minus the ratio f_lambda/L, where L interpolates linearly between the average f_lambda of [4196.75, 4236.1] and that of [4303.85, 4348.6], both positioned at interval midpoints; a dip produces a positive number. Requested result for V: -0.69 angstroms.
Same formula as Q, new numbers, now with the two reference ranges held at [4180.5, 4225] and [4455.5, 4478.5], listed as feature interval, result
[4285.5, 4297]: 0.10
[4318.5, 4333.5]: -0.03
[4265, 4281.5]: 0.07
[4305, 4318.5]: 0.17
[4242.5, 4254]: -0.07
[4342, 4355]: -0.02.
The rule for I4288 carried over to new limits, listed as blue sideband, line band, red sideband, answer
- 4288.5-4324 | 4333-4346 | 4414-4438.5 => -1.12 angstroms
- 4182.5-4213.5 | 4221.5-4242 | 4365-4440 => 0.09 angstroms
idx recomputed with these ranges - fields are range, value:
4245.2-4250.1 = 19.9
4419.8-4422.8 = 23.6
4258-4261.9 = 18.9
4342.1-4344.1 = 20.4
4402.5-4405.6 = 20.2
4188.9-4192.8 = 17.2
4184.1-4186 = 16.4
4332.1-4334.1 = 22.6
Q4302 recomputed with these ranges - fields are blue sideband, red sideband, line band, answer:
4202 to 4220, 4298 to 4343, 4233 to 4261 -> -1.7 angstroms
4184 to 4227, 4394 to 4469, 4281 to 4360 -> 4.2 angstroms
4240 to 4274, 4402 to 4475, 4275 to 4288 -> 1.2 angstroms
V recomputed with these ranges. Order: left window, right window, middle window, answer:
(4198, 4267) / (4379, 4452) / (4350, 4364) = -0.8 angstroms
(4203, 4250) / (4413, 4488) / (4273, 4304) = 4.4 angstroms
